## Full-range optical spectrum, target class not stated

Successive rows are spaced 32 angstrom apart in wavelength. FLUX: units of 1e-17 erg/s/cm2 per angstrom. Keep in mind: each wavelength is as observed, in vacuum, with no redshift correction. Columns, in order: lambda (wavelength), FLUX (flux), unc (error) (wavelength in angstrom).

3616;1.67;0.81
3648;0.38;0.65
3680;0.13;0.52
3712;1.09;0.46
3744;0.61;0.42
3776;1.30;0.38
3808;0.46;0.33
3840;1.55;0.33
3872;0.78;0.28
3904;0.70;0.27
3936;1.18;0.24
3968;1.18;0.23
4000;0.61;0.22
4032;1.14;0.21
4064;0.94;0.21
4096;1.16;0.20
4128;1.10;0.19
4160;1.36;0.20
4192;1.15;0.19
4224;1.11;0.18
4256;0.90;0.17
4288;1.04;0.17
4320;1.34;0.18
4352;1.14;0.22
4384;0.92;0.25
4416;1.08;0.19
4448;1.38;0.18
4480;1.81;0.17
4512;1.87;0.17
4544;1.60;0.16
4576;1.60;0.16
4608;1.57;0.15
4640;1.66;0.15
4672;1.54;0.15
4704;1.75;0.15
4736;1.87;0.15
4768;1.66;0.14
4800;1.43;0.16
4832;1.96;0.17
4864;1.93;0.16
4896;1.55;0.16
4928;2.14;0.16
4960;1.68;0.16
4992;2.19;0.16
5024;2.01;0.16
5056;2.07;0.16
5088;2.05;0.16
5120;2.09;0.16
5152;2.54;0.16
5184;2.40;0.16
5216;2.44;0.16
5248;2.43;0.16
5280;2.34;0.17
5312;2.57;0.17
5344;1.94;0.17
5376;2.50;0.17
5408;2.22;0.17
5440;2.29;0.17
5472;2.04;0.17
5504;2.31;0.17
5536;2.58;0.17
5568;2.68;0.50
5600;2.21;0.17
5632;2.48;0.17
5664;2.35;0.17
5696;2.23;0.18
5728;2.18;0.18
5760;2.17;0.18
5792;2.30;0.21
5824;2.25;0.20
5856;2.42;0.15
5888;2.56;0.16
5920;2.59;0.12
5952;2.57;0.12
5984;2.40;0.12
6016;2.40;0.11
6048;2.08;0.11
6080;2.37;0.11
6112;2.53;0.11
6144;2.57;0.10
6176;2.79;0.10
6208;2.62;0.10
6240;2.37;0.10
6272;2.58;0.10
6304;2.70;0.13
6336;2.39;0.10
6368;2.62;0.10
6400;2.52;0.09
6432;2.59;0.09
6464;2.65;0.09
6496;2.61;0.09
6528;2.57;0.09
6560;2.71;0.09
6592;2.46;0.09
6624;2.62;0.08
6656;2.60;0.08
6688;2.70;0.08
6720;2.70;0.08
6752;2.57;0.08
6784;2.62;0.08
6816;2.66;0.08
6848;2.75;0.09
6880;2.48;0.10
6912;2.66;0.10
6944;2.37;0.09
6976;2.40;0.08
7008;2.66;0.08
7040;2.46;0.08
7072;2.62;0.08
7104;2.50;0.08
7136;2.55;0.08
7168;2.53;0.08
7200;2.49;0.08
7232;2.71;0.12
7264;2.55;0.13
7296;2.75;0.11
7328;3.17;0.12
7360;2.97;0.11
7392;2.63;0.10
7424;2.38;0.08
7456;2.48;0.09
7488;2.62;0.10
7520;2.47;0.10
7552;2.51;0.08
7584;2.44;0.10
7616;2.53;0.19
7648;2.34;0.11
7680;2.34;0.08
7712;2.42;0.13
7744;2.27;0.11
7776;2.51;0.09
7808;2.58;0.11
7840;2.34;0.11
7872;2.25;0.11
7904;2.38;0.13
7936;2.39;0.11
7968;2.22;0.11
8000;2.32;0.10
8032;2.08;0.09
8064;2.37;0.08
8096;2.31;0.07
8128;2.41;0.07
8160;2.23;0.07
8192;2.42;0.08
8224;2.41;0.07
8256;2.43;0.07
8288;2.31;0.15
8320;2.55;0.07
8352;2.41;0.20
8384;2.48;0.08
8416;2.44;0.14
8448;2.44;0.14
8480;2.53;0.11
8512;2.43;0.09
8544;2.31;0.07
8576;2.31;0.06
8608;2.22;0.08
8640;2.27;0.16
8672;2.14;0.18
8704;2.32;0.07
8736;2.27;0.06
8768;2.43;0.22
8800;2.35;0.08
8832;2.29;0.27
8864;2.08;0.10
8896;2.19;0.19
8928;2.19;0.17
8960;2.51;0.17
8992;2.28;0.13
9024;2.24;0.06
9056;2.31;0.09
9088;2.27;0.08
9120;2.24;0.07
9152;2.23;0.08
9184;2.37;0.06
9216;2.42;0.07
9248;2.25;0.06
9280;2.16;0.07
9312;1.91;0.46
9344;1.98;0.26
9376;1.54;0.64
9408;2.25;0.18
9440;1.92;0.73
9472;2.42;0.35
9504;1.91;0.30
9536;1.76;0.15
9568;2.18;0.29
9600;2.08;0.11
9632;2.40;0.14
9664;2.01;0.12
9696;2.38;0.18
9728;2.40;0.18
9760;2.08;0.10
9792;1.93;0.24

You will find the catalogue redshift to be 0.12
